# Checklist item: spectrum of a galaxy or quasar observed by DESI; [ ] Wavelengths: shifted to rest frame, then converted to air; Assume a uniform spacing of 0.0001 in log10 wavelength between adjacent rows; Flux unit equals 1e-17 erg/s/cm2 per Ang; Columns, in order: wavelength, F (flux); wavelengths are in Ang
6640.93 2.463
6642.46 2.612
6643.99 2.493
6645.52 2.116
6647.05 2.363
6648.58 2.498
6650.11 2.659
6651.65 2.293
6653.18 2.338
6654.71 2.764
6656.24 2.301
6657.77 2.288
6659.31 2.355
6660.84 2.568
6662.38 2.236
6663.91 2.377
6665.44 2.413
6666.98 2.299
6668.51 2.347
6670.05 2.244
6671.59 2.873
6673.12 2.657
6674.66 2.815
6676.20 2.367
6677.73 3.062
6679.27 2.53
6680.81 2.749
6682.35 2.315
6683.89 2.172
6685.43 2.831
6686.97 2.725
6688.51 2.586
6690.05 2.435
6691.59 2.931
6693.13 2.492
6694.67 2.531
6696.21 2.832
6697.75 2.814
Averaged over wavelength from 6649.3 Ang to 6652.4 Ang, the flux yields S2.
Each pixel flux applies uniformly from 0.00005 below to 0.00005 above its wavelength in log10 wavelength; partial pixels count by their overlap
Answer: 2.47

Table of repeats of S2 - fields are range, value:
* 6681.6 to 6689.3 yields 2.53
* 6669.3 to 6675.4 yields 2.65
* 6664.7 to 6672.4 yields 2.44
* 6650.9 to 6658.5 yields 2.4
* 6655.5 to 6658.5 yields 2.3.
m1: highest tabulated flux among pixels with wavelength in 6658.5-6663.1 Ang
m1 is 2.568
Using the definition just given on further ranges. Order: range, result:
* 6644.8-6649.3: 2.498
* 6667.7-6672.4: 2.873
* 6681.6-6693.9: 2.931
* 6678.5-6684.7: 2.749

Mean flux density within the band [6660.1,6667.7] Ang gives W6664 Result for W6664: 2.38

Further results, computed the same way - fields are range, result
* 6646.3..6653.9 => 2.43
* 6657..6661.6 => 2.4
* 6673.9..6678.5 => 2.75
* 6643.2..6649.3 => 2.37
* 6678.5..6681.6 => 2.63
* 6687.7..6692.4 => 2.65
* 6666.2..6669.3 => 2.32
